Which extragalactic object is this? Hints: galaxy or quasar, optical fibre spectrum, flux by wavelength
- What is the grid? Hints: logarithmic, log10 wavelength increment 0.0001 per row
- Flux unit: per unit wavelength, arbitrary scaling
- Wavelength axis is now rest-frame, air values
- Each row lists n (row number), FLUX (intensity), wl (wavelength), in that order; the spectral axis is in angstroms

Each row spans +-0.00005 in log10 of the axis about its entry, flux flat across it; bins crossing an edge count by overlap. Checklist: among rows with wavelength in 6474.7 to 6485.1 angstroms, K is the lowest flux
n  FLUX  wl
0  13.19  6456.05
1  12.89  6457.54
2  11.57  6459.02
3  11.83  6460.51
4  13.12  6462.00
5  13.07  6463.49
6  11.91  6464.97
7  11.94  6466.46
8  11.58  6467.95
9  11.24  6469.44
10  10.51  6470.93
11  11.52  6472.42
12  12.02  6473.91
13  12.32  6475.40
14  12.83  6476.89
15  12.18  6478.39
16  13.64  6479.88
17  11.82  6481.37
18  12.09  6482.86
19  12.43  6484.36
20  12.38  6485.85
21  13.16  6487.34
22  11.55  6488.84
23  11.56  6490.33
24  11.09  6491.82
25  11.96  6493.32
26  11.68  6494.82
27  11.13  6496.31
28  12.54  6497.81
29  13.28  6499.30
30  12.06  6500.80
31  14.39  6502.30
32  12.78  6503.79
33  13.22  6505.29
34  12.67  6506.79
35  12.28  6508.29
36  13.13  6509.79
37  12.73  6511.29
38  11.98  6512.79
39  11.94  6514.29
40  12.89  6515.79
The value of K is 11.82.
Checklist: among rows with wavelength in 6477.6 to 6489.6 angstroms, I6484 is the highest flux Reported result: 13.64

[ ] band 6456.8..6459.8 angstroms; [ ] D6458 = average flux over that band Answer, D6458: 12.2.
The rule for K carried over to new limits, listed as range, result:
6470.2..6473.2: 10.51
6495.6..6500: 11.13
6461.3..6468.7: 11.58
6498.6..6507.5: 12.06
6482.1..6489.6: 11.55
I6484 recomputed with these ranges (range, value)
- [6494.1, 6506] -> 14.39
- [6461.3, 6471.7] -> 13.12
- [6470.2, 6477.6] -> 12.83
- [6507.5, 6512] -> 13.13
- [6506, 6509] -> 12.67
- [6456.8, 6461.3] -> 12.89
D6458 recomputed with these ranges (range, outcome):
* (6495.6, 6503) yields 12.7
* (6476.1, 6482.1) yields 12.6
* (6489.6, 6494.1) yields 11.5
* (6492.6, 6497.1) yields 11.6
